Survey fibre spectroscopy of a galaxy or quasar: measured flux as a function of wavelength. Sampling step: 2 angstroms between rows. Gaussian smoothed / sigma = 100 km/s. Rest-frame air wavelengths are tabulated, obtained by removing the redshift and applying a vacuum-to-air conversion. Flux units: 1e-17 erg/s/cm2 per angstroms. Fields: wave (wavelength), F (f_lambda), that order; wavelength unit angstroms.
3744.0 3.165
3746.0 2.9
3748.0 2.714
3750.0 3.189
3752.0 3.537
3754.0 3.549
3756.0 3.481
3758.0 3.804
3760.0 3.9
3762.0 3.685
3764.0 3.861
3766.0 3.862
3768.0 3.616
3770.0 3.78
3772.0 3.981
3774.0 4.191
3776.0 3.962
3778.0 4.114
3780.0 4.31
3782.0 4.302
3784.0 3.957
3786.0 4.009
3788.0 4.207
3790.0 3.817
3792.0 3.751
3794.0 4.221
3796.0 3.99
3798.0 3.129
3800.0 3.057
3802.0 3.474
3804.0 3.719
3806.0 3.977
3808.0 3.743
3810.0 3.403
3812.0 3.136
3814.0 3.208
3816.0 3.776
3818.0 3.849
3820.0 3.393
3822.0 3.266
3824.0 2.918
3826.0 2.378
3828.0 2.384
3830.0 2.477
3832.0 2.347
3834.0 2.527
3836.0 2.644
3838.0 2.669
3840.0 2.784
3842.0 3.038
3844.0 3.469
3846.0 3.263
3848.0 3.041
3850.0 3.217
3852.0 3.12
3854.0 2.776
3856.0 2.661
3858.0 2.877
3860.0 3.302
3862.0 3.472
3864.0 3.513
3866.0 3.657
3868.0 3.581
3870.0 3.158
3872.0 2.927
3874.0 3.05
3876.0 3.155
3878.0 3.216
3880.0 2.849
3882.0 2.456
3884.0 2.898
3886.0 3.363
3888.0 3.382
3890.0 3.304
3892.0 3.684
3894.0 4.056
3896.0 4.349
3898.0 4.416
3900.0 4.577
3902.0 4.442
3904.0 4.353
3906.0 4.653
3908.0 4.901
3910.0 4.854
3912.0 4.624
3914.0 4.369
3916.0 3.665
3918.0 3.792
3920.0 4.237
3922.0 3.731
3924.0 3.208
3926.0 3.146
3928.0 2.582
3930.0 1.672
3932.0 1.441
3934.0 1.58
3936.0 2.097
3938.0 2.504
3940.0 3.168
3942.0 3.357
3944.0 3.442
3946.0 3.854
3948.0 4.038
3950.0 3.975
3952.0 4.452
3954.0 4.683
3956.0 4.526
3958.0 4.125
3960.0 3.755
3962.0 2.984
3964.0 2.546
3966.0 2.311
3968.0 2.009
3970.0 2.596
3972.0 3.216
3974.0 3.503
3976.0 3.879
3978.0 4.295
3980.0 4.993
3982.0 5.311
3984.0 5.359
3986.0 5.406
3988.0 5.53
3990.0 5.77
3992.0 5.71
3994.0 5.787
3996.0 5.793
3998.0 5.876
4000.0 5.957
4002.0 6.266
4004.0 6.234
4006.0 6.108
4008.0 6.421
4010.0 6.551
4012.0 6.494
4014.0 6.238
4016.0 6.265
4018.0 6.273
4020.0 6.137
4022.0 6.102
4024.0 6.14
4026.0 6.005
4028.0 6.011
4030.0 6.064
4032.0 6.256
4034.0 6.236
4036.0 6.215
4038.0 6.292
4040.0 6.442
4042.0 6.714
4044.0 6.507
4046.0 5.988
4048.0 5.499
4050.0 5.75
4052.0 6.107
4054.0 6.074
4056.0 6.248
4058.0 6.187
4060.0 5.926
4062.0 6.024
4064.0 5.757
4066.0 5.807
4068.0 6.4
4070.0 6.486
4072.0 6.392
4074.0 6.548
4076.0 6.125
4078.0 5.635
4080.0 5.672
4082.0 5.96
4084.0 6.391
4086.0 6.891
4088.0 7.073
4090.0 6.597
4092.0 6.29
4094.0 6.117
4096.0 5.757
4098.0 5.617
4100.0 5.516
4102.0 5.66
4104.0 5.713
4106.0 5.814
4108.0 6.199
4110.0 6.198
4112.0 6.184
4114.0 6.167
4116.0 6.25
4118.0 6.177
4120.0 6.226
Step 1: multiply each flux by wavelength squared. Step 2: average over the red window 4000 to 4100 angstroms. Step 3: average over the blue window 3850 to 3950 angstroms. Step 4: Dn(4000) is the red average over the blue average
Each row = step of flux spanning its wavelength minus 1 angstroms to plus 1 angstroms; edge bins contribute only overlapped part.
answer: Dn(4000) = 1.95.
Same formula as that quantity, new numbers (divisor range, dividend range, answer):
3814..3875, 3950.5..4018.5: 1.73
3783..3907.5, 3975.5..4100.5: 1.96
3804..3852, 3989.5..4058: 2.19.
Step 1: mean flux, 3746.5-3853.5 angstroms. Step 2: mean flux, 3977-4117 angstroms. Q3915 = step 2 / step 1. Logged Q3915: 1.8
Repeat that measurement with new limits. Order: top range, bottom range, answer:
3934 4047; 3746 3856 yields 1.45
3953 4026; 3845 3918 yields 1.40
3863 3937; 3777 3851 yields 1.03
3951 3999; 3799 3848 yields 1.39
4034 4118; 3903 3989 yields 1.66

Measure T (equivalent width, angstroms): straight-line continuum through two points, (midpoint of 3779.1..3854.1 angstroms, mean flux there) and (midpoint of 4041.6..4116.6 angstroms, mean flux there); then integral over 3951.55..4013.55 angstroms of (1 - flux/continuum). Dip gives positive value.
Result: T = 3.9 angstroms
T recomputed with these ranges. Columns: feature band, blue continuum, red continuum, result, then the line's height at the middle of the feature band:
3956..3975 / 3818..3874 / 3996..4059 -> 7.5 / 5.1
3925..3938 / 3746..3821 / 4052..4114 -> 7.4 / 4.9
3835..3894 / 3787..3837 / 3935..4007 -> 8.2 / 3.64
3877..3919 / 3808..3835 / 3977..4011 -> 3.3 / 4.23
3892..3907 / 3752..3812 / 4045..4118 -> 1.1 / 4.7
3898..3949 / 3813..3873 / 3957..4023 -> 6.7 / 4.13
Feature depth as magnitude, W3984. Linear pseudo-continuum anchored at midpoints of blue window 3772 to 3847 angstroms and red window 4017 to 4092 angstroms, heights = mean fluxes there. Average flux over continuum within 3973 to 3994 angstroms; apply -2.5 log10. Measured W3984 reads 0.08 mag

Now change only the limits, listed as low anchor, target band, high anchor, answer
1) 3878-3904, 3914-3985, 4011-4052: 0.34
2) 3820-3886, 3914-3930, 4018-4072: 0.20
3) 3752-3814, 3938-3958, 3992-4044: 0.38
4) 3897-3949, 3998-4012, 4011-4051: -0.13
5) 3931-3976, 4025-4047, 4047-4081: -0.18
